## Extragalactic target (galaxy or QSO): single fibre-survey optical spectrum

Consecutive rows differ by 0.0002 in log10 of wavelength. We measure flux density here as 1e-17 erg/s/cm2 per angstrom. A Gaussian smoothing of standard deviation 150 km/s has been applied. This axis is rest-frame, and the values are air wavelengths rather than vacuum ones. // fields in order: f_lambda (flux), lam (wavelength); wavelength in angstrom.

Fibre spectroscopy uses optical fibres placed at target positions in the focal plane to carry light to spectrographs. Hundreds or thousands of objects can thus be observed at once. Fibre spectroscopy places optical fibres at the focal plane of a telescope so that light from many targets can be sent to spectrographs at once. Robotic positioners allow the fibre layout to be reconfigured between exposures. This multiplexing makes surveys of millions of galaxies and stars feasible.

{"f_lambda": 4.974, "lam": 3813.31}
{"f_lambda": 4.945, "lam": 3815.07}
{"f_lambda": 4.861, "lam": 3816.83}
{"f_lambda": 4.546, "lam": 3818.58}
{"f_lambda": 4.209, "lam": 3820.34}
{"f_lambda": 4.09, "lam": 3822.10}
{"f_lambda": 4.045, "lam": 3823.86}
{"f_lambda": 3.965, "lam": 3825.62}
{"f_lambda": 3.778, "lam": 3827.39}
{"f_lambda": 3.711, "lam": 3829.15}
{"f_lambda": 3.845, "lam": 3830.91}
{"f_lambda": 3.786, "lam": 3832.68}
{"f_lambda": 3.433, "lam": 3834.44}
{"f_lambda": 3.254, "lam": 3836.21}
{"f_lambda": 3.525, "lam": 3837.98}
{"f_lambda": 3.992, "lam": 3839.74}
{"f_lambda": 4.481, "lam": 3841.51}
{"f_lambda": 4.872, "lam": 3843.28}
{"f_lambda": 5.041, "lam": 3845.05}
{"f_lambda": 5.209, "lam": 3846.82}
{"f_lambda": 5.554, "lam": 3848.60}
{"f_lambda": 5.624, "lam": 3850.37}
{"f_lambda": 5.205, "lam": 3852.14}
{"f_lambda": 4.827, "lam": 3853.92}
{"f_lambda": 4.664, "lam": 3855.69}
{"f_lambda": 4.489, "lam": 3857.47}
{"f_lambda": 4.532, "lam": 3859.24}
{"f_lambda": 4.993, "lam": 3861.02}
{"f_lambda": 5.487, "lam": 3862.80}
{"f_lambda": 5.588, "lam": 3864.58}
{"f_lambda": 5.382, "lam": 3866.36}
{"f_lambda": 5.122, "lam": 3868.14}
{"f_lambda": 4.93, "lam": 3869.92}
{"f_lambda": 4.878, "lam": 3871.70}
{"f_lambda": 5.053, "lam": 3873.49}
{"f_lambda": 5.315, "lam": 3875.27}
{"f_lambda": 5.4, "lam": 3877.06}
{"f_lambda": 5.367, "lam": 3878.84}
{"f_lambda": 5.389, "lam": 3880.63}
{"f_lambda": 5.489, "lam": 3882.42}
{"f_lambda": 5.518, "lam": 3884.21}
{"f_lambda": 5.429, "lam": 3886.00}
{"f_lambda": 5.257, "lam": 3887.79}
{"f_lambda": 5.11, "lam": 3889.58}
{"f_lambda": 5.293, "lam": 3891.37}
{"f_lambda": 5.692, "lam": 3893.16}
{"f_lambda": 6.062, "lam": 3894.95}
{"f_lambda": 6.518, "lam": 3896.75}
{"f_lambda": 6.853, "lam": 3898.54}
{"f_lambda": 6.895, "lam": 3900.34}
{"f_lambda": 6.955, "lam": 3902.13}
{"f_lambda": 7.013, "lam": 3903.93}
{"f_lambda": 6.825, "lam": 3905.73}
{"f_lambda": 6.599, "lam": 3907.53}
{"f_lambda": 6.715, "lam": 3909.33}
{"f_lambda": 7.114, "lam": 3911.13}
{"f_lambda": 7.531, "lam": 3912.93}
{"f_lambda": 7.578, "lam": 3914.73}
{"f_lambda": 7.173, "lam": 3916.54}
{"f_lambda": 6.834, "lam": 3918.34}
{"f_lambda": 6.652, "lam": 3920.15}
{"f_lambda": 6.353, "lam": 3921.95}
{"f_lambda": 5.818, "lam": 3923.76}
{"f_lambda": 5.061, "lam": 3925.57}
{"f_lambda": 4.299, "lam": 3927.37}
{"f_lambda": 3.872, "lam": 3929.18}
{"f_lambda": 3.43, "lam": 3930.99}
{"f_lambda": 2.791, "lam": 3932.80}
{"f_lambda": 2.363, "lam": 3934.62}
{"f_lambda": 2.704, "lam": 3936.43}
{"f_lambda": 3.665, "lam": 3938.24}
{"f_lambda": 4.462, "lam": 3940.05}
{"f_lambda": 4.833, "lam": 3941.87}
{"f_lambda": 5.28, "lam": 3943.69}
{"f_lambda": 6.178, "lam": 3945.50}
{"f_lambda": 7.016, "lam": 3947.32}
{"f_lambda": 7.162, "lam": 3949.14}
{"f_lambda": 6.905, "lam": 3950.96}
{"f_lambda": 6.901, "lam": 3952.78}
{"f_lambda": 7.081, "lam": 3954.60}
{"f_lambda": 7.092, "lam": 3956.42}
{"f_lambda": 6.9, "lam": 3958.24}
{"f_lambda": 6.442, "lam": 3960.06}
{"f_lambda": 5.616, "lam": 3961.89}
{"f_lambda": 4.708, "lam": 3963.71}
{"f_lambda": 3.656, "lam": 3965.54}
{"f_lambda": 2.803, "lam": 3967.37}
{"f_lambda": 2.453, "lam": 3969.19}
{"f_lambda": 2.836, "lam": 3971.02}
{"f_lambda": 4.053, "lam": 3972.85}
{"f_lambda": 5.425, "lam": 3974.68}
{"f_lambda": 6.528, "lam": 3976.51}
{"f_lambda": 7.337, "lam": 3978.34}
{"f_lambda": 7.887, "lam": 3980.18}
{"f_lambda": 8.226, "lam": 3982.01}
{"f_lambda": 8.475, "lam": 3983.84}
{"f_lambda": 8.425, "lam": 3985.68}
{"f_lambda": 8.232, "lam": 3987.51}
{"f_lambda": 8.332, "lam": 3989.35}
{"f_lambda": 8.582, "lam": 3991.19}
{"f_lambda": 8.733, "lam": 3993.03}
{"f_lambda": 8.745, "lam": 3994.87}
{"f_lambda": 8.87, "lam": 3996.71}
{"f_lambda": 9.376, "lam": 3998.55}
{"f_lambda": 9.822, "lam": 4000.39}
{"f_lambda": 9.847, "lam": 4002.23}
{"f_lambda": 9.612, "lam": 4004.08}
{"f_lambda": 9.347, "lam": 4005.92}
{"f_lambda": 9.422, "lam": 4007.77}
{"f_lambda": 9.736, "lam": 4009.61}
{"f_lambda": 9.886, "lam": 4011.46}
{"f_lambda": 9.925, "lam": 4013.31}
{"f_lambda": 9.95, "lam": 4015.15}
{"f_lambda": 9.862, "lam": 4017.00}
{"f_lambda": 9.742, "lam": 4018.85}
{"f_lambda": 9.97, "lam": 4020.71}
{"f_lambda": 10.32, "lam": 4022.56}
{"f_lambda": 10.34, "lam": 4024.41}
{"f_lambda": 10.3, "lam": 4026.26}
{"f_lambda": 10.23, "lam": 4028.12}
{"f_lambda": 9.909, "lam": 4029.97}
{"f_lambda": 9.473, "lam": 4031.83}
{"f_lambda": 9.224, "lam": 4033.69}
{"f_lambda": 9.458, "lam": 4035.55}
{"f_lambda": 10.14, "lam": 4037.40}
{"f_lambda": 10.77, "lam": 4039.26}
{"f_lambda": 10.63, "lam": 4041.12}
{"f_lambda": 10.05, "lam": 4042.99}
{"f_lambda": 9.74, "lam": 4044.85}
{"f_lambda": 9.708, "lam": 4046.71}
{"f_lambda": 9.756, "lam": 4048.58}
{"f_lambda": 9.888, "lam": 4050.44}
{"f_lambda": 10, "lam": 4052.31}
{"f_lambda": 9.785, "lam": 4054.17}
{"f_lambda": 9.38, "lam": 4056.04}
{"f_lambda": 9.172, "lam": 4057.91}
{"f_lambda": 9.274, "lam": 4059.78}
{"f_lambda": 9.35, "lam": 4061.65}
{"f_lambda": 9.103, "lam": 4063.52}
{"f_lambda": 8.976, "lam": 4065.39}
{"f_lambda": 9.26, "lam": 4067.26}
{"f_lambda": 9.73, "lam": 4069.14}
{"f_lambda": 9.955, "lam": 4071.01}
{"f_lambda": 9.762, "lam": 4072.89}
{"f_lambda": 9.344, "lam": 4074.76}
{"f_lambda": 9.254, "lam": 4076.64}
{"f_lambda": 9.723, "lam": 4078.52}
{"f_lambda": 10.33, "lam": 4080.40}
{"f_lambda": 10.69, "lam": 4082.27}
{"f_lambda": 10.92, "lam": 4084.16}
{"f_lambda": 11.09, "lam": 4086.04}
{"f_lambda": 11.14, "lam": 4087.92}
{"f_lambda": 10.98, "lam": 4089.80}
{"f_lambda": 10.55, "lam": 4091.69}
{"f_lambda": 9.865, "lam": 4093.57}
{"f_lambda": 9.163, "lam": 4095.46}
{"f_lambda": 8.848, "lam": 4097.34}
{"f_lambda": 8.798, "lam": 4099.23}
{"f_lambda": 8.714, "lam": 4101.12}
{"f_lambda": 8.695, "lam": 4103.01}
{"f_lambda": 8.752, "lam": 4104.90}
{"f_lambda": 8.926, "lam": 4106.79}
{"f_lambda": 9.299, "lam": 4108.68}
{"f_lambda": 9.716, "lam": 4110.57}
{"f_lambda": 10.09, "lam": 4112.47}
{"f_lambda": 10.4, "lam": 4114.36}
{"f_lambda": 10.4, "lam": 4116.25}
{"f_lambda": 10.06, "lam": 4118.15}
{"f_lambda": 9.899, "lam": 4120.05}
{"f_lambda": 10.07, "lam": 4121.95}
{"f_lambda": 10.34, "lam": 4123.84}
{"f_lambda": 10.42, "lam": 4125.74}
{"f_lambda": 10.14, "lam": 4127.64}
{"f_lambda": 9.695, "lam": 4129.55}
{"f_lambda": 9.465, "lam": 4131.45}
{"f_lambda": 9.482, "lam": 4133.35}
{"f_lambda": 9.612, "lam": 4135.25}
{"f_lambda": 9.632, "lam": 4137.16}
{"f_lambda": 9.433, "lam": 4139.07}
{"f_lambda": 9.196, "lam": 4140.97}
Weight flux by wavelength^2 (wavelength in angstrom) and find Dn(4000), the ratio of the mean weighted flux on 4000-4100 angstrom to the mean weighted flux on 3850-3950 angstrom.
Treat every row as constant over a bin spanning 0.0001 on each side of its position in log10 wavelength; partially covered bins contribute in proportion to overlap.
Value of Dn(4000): 1.93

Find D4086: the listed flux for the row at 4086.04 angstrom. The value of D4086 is 11.09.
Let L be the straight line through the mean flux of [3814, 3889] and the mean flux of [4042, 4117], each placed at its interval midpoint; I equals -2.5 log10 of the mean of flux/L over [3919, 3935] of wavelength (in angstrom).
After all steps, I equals 0.35 mag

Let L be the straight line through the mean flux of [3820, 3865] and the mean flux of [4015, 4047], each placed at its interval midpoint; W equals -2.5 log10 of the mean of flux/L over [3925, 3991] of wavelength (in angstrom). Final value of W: 0.38 mag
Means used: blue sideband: 4.46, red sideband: 10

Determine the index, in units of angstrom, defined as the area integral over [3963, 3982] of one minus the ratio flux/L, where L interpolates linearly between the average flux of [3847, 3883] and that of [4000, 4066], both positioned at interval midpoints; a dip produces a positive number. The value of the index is 7.5 angstrom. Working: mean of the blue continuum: 5.16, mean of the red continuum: 9.78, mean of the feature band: 4.94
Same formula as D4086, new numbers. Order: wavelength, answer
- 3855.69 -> 4.664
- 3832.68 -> 3.786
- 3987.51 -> 8.232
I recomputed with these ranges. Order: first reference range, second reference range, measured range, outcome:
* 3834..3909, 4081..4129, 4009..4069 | -0.140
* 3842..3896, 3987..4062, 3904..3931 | 0.055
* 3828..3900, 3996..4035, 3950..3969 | 0.366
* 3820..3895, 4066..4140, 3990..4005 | -0.197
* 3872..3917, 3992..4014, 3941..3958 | 0.199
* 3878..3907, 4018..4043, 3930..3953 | 0.474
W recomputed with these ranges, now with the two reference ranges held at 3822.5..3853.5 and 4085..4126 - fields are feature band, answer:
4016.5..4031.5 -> -0.23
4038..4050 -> -0.18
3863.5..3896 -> -0.04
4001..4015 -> -0.23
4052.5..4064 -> -0.07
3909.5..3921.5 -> -0.20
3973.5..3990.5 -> -0.05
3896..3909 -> -0.20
